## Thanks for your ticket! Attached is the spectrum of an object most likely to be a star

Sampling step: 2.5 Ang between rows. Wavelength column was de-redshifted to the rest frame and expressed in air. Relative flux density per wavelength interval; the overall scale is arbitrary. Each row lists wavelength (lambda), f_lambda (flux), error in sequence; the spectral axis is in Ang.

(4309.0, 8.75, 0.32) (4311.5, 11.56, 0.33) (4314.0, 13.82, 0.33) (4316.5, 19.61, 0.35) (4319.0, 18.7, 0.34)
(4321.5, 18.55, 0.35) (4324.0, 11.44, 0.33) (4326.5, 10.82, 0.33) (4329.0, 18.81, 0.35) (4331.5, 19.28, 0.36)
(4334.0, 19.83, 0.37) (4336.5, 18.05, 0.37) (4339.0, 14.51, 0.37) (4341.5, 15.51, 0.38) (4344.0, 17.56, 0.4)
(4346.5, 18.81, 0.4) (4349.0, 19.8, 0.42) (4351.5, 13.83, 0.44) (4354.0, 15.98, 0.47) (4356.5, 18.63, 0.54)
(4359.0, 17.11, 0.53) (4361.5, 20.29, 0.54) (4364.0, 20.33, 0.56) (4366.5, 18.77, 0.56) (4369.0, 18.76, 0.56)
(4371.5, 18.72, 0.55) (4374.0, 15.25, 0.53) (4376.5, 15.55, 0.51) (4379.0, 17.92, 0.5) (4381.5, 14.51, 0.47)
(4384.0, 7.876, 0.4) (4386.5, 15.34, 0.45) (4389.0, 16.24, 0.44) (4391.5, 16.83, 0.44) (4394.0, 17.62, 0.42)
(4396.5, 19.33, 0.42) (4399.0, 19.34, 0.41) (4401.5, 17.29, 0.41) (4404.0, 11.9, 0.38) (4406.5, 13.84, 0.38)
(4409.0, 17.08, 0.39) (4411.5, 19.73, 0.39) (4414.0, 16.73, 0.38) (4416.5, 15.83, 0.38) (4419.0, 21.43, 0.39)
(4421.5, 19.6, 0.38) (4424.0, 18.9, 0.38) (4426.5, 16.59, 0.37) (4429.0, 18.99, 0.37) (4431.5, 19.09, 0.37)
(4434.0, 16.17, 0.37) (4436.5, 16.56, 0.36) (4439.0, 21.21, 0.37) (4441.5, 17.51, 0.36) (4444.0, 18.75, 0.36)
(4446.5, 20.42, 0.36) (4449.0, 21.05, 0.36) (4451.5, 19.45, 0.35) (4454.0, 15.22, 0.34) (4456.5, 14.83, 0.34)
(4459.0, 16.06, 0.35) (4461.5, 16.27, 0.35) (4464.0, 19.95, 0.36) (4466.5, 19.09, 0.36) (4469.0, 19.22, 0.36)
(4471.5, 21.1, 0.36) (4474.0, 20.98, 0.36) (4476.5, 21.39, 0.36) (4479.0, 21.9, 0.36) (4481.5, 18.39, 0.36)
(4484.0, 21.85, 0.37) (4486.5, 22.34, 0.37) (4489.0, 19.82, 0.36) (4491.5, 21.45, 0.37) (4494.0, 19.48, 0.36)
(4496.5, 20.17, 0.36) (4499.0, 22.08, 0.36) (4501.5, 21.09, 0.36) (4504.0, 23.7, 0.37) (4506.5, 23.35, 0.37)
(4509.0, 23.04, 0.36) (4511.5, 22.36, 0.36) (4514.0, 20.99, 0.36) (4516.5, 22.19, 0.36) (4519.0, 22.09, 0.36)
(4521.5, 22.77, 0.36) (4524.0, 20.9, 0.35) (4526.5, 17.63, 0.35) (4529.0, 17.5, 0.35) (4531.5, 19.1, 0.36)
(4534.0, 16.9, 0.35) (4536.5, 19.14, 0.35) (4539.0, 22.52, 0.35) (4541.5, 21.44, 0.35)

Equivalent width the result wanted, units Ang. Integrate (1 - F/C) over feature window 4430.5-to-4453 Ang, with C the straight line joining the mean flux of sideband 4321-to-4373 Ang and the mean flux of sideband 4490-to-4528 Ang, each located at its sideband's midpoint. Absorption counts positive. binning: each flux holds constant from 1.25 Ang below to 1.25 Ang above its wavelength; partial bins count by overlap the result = 1.06 Ang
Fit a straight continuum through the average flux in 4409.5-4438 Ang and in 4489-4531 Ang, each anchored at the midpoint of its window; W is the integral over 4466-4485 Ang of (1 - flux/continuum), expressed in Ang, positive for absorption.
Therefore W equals -0.5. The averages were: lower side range 18.1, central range 20.5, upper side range 21.2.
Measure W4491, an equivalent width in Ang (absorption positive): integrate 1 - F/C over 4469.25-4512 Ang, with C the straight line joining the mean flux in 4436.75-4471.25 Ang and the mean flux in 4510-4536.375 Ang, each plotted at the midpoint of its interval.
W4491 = -4.4 Ang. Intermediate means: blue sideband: 18.4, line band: 21.4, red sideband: 20.2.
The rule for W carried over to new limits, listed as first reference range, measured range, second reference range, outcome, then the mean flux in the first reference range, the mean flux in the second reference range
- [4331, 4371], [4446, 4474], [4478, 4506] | 2.7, 17.9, 21.2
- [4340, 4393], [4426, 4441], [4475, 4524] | 0.8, 16.8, 21.6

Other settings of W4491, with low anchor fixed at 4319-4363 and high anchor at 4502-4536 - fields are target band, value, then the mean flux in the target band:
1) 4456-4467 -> 1.3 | 17.3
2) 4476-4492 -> -0.6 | 21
